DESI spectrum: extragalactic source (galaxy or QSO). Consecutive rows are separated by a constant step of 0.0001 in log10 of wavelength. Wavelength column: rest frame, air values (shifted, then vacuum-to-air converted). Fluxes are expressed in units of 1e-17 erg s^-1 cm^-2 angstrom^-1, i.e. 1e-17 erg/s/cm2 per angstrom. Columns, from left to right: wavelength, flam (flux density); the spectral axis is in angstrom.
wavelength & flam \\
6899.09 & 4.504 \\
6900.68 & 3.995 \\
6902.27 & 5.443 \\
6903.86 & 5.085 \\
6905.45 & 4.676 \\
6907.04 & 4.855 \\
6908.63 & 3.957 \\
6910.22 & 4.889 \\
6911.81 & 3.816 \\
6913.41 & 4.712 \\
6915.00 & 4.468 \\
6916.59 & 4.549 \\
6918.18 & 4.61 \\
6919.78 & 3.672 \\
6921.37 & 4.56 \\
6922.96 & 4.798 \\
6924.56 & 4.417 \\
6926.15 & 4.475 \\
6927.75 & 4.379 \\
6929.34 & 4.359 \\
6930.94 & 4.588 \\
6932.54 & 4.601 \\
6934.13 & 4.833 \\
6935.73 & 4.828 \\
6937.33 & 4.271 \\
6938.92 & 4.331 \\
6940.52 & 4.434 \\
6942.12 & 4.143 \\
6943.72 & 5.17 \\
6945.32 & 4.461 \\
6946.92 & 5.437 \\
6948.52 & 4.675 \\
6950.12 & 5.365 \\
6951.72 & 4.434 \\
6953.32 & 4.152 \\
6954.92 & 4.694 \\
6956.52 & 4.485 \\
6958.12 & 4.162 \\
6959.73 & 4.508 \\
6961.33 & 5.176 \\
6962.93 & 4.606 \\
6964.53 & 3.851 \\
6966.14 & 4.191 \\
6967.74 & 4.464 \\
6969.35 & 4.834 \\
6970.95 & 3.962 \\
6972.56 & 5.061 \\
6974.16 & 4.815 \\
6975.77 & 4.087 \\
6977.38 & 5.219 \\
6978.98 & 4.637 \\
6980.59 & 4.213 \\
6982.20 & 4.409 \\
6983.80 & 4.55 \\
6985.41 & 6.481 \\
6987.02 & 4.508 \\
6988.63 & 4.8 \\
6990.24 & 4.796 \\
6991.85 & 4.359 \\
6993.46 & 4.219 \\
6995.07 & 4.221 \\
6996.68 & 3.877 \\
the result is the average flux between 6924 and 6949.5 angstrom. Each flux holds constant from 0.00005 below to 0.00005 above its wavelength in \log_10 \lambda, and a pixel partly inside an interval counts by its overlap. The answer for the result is 4.59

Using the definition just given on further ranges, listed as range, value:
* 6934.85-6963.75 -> 4.63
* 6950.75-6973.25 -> 4.47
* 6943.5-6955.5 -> 4.78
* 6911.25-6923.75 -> 4.41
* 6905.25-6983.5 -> 4.54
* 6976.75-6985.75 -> 4.84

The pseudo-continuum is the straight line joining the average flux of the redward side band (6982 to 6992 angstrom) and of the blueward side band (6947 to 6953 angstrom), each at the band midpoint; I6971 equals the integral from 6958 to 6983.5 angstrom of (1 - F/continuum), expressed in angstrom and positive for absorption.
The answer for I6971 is 1.86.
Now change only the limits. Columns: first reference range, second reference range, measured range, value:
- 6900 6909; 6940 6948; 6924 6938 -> 0.6 angstrom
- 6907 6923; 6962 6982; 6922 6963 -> -1.4 angstrom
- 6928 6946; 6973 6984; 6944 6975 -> -0.3 angstrom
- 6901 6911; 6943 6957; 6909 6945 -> 2.1 angstrom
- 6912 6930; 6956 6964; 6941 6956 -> -0.6 angstrom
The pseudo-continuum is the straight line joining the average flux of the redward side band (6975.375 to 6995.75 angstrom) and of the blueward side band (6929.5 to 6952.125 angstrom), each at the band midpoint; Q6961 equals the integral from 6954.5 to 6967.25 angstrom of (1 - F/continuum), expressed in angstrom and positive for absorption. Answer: 0.60 angstrom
